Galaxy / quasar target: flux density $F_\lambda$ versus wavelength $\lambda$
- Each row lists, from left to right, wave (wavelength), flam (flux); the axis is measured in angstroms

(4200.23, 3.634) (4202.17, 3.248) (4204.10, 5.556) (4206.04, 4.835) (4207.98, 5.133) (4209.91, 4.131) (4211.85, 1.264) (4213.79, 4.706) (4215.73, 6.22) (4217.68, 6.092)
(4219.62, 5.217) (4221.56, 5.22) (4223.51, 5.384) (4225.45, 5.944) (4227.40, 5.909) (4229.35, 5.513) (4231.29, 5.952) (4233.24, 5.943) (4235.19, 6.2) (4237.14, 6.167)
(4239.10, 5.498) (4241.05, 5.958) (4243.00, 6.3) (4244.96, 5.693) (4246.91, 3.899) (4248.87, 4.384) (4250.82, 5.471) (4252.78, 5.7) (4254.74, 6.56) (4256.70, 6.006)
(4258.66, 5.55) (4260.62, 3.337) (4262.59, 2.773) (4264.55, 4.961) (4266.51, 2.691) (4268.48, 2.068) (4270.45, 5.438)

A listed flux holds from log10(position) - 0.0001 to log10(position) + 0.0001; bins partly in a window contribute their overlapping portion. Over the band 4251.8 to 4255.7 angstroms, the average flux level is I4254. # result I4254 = 6.12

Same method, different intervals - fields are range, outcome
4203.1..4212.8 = 4.19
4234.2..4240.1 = 5.95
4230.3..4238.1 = 6.07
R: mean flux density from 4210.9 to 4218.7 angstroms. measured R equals 4.58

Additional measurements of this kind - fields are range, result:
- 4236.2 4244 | 5.97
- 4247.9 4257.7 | 5.63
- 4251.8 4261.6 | 5.43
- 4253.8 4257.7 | 6.28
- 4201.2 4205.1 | 4.4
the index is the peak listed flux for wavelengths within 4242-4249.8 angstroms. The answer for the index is 6.3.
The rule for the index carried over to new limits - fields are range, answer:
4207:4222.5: 6.22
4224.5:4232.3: 5.952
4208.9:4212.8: 4.131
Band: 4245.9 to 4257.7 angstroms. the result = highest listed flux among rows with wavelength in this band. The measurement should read 6.56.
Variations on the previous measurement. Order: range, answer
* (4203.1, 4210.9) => 5.556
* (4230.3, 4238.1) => 6.2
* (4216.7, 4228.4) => 6.092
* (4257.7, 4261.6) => 5.55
